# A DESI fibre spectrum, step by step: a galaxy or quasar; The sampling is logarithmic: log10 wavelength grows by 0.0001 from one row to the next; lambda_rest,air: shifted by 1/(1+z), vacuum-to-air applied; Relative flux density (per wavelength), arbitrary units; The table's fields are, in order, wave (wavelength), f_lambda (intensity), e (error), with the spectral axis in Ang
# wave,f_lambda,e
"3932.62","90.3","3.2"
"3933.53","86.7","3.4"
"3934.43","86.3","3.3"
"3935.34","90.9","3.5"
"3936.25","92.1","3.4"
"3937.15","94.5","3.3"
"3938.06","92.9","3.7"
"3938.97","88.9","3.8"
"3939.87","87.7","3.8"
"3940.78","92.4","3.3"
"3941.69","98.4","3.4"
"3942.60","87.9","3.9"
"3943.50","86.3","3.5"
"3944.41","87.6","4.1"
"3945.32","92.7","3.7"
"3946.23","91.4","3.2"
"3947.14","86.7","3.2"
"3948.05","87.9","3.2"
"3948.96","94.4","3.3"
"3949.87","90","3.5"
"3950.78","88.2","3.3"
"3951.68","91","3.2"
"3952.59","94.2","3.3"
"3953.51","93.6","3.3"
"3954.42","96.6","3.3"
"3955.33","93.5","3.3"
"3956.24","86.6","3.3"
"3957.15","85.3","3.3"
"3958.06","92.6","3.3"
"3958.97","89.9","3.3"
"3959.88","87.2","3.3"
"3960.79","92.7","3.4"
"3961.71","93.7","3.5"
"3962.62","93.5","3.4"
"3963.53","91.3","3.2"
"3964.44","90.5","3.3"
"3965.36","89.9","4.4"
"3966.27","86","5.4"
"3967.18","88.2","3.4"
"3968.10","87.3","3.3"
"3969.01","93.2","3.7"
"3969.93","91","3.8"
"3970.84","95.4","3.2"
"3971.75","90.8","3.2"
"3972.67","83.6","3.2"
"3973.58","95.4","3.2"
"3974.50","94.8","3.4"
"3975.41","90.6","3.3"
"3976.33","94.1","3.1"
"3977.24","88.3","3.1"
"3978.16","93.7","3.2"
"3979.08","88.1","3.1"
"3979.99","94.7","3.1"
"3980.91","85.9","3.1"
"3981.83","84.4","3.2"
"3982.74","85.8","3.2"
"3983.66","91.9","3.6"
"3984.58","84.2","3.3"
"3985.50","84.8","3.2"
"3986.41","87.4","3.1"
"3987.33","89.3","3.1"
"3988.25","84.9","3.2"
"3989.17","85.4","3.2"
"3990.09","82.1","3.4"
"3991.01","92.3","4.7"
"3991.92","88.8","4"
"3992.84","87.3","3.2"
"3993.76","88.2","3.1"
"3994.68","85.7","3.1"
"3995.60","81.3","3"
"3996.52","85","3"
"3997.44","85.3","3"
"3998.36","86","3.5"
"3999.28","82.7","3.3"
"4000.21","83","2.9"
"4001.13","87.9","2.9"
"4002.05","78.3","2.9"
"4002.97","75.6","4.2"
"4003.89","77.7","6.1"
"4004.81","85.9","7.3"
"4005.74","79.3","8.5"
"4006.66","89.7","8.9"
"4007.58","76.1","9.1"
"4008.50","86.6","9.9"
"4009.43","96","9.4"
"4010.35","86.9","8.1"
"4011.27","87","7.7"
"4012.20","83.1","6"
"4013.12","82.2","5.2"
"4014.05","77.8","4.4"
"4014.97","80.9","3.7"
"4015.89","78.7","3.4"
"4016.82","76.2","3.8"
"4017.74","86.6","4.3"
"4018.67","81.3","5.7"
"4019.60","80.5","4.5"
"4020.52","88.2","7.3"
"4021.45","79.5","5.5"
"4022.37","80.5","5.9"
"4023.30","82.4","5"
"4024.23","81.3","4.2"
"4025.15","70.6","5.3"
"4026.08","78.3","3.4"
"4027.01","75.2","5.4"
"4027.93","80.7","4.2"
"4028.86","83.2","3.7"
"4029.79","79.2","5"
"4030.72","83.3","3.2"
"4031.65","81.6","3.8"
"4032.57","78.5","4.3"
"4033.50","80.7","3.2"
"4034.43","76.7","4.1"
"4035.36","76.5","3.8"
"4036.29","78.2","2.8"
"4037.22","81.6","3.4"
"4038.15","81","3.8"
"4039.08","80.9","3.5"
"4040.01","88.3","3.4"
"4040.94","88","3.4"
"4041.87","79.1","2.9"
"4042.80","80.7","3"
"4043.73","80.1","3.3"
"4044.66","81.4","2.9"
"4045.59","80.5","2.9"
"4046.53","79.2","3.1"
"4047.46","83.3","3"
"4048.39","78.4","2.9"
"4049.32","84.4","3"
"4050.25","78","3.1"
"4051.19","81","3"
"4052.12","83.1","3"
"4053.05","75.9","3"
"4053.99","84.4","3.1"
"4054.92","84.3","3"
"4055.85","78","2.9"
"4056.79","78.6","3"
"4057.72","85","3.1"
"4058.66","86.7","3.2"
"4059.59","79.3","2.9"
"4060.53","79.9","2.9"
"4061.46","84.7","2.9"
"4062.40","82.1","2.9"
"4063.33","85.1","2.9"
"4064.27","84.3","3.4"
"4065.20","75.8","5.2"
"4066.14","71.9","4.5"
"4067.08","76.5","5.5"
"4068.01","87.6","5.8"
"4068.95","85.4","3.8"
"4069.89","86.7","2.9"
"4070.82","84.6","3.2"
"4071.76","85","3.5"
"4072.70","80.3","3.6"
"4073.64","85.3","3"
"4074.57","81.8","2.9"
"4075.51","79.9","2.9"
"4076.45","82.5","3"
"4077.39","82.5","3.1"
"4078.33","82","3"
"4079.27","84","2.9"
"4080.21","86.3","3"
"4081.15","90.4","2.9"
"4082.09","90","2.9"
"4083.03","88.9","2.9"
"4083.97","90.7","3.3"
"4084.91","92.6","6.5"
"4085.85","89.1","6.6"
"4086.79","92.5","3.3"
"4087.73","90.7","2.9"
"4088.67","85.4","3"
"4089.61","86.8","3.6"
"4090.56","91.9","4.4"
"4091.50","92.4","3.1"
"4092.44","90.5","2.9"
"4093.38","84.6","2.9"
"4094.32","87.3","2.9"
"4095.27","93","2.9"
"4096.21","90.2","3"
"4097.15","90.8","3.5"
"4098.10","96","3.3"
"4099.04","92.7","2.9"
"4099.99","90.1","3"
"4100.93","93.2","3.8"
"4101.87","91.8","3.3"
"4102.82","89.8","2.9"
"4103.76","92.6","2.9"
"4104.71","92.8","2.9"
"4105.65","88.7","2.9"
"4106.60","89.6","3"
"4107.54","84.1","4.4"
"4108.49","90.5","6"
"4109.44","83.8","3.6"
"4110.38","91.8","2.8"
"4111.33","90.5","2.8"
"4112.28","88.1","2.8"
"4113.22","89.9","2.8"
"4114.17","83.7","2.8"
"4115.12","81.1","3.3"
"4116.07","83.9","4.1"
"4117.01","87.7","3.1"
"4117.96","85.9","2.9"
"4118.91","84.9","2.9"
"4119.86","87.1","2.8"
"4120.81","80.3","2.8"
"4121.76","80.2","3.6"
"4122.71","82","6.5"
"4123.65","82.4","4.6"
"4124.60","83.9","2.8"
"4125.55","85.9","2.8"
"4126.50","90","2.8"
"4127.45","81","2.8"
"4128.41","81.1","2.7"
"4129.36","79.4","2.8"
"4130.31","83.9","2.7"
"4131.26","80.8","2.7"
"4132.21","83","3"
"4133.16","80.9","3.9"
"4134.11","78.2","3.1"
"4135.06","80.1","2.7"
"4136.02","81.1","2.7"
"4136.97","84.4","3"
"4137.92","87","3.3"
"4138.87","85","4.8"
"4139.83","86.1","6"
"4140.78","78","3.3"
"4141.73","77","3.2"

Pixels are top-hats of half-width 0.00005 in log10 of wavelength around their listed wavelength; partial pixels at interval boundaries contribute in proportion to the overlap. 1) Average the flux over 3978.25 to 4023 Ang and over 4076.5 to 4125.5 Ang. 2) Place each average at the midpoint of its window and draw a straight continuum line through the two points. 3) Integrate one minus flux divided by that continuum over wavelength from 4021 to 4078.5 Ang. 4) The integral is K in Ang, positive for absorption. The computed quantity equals 3.4 Ang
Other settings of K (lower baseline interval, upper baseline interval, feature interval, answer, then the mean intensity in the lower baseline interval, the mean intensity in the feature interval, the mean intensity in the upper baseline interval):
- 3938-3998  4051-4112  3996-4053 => 4.1 Ang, 89.5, 81.6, 86.3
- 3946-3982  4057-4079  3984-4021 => 1.5 Ang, 90.7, 84.2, 82.4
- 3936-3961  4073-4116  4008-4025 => 1.3 Ang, 90.8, 82.9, 88.4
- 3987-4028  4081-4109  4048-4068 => 1.4 Ang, 83.1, 81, 90.3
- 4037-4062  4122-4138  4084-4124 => -3.0 Ang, 81.7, 88.5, 82.5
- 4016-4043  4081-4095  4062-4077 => 0.8 Ang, 80.6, 82.2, 89.6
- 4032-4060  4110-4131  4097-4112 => -1.2 Ang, 81.1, 90.5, 84.7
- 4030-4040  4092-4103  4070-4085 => 0.4 Ang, 80.3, 85.3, 90.9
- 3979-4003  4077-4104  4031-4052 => 1.7 Ang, 85.9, 80.9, 89.6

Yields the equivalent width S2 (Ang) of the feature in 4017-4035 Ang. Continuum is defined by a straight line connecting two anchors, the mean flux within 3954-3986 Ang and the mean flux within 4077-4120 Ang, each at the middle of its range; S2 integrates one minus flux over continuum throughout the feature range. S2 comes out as 1.9 Ang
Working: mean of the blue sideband 90.2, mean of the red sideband 88.8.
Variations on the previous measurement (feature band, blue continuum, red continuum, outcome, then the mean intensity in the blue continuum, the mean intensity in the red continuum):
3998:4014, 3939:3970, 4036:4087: 0.61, 90.5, 83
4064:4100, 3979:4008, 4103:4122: -0.05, 85.1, 87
